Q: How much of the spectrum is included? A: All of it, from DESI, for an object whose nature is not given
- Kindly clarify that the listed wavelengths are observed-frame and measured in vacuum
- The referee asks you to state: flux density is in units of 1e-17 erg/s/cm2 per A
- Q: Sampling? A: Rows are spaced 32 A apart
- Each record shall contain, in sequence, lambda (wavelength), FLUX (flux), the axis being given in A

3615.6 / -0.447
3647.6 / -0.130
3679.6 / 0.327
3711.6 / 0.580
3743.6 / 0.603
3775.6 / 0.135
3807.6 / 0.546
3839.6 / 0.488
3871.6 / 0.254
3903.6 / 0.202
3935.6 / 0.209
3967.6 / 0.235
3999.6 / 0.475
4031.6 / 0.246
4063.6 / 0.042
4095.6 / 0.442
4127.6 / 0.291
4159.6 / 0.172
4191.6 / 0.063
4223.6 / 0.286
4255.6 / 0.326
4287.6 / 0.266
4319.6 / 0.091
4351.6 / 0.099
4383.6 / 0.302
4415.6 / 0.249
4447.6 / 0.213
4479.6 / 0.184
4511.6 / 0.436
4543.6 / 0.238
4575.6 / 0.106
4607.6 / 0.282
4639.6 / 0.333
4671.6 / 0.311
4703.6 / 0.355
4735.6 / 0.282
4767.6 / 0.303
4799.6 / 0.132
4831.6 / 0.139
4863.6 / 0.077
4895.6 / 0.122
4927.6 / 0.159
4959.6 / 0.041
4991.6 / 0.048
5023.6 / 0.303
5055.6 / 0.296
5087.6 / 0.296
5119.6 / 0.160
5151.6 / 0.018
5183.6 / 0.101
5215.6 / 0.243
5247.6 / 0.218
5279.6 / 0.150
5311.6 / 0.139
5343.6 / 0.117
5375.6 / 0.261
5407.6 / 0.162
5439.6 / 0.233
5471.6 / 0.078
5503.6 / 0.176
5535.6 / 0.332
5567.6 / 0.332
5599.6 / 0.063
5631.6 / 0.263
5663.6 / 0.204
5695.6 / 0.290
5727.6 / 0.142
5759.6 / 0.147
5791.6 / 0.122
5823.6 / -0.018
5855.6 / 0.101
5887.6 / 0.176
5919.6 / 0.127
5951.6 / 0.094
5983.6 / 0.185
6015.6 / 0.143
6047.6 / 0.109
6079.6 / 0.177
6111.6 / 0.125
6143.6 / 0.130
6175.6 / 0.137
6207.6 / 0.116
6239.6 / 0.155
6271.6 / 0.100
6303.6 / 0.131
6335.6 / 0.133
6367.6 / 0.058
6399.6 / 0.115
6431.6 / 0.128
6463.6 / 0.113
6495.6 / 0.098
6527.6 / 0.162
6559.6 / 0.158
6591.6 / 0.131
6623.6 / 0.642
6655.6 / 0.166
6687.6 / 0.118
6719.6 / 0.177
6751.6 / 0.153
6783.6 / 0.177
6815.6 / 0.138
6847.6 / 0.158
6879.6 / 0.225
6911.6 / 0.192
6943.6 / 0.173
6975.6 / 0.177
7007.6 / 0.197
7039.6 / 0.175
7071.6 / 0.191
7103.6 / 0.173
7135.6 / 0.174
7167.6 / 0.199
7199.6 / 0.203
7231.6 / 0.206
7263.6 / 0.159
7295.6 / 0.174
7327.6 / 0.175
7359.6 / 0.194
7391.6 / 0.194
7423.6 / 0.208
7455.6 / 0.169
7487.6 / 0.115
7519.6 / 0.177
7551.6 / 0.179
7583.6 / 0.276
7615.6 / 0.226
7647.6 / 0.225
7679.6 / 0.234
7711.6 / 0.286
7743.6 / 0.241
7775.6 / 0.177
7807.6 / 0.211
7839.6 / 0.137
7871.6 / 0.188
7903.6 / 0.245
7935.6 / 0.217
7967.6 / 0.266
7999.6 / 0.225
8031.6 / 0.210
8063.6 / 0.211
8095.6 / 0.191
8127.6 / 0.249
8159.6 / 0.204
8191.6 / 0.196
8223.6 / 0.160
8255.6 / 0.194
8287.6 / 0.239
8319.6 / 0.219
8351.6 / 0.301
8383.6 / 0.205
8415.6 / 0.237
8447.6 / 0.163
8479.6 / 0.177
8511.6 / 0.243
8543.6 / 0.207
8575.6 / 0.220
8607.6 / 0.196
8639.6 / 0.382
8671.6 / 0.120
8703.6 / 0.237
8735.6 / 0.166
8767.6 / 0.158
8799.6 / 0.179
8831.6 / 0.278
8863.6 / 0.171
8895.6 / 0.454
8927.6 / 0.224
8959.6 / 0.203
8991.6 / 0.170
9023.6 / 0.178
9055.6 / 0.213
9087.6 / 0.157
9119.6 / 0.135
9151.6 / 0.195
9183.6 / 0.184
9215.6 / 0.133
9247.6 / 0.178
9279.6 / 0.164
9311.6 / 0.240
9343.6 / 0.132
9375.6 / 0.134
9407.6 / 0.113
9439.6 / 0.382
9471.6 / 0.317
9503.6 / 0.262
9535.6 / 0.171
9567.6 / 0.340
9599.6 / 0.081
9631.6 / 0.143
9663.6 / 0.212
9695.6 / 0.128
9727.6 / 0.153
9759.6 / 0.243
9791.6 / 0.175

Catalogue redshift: 0.778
